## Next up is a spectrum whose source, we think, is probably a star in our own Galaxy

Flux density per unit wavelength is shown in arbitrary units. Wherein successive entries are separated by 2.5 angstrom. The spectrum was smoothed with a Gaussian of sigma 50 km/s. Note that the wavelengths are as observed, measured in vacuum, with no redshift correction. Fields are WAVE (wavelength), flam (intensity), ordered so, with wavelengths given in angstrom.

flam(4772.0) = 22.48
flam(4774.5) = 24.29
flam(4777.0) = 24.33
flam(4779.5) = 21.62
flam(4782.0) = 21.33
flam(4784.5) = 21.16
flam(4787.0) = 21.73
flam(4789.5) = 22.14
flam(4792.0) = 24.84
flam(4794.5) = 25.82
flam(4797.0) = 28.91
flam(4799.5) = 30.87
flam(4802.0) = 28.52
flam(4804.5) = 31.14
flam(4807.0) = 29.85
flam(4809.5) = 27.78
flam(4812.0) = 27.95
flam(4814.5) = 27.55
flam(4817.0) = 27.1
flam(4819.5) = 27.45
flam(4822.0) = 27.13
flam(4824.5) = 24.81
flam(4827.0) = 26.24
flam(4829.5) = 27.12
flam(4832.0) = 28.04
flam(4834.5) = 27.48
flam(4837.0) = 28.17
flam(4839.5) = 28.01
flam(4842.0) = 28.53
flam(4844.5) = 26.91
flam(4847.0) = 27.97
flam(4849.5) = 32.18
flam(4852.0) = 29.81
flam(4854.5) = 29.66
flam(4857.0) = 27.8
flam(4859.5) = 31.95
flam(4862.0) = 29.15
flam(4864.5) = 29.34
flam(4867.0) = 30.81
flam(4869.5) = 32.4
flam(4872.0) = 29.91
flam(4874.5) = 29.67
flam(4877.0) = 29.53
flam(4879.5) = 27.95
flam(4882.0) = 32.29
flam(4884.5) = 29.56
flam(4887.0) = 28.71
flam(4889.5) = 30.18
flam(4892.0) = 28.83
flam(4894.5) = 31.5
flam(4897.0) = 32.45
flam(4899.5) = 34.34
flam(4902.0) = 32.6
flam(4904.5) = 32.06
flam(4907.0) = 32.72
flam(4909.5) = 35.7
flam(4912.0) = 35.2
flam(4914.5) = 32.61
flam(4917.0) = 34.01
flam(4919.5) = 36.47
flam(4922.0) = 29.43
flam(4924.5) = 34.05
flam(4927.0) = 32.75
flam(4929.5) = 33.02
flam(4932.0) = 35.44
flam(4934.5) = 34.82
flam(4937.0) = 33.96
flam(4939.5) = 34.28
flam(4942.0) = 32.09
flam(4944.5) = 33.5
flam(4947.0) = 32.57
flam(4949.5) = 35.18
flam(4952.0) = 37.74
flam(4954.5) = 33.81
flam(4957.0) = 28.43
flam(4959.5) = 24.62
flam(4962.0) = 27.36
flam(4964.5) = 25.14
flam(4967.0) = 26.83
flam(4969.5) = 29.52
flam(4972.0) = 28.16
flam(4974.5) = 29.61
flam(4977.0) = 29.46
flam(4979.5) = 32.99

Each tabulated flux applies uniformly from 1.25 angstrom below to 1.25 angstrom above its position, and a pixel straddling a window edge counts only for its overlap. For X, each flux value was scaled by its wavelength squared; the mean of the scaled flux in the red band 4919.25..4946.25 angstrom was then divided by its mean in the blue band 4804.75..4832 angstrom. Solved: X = 1.28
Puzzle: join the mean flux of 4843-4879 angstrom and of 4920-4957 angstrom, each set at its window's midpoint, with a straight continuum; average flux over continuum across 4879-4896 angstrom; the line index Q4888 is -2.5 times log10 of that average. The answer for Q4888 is 0.04 mag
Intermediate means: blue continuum 29.7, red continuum 33.6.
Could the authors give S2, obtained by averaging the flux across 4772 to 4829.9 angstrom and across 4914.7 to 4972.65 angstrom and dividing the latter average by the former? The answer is 1.2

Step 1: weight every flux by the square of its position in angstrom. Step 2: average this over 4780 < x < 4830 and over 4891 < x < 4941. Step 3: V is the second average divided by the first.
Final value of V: 1.3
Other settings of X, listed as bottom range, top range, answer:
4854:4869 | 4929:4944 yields 1.17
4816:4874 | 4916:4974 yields 1.16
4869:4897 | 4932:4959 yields 1.14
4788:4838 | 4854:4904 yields 1.14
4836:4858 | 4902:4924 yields 1.19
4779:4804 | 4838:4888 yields 1.22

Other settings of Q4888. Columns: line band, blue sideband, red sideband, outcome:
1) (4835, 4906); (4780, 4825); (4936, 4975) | -0.06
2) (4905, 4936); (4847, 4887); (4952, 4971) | -0.16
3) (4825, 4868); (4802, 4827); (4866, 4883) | 0.02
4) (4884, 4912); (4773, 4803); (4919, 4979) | -0.09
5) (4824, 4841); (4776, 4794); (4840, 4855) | 0.01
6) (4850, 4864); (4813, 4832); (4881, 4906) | -0.03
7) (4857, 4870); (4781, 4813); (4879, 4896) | -0.05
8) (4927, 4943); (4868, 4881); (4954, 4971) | -0.19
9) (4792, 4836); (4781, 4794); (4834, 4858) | -0.11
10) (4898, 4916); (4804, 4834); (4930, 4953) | -0.04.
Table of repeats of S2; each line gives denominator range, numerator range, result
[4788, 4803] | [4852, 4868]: 1.11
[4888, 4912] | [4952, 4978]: 0.89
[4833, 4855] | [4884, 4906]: 1.09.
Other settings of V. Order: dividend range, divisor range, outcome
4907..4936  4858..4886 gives 1.15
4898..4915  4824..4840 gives 1.28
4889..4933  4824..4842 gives 1.25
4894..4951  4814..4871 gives 1.22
